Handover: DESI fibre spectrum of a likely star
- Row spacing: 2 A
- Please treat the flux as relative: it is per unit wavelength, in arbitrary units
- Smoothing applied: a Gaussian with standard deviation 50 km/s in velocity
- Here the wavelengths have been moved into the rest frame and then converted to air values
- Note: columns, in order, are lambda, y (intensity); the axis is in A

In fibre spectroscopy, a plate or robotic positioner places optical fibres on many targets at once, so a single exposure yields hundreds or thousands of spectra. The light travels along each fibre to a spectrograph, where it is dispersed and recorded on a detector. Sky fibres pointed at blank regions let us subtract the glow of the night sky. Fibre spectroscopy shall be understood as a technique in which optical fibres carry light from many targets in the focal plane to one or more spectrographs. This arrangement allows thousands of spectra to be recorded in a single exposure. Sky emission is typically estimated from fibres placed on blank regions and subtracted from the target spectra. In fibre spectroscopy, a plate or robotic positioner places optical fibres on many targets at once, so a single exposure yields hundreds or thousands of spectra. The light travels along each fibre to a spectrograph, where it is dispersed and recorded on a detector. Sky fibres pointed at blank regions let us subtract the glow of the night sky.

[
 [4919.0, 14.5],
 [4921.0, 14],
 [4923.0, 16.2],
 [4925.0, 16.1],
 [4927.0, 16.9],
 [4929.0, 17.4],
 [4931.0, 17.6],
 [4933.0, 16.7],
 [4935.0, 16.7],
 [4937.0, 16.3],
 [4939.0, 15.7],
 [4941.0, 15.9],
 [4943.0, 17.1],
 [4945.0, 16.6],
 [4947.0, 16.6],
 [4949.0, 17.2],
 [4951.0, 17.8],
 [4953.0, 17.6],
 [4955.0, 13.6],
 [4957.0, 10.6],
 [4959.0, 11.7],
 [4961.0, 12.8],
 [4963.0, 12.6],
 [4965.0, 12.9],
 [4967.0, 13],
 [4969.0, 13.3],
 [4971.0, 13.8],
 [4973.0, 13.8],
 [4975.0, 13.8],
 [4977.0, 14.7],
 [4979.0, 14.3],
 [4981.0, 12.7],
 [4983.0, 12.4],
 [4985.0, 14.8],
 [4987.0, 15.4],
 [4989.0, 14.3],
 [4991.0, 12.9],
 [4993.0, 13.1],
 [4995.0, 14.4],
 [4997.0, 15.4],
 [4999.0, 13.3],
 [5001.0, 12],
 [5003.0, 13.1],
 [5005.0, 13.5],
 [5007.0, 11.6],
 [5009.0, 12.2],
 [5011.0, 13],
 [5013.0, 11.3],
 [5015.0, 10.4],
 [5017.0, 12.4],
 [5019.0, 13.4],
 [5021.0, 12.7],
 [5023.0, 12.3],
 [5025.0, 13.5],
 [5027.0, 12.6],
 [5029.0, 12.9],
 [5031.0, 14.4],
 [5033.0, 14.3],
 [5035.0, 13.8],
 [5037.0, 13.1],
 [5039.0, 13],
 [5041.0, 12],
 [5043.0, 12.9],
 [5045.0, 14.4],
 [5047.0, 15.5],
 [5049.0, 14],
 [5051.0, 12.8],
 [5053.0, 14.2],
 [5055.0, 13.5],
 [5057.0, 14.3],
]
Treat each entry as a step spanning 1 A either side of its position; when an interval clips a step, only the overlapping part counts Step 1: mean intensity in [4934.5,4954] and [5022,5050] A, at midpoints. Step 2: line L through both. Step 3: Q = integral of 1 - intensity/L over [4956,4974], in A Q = 3.7 A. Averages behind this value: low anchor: 16.8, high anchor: 13.5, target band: 12.7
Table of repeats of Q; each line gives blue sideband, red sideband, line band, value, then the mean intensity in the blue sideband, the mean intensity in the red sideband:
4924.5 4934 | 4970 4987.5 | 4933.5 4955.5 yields -0.7 A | 17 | 13.9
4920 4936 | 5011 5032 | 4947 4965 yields 1.2 A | 16.4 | 12.6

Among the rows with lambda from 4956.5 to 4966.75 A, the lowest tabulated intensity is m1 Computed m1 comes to 10.6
